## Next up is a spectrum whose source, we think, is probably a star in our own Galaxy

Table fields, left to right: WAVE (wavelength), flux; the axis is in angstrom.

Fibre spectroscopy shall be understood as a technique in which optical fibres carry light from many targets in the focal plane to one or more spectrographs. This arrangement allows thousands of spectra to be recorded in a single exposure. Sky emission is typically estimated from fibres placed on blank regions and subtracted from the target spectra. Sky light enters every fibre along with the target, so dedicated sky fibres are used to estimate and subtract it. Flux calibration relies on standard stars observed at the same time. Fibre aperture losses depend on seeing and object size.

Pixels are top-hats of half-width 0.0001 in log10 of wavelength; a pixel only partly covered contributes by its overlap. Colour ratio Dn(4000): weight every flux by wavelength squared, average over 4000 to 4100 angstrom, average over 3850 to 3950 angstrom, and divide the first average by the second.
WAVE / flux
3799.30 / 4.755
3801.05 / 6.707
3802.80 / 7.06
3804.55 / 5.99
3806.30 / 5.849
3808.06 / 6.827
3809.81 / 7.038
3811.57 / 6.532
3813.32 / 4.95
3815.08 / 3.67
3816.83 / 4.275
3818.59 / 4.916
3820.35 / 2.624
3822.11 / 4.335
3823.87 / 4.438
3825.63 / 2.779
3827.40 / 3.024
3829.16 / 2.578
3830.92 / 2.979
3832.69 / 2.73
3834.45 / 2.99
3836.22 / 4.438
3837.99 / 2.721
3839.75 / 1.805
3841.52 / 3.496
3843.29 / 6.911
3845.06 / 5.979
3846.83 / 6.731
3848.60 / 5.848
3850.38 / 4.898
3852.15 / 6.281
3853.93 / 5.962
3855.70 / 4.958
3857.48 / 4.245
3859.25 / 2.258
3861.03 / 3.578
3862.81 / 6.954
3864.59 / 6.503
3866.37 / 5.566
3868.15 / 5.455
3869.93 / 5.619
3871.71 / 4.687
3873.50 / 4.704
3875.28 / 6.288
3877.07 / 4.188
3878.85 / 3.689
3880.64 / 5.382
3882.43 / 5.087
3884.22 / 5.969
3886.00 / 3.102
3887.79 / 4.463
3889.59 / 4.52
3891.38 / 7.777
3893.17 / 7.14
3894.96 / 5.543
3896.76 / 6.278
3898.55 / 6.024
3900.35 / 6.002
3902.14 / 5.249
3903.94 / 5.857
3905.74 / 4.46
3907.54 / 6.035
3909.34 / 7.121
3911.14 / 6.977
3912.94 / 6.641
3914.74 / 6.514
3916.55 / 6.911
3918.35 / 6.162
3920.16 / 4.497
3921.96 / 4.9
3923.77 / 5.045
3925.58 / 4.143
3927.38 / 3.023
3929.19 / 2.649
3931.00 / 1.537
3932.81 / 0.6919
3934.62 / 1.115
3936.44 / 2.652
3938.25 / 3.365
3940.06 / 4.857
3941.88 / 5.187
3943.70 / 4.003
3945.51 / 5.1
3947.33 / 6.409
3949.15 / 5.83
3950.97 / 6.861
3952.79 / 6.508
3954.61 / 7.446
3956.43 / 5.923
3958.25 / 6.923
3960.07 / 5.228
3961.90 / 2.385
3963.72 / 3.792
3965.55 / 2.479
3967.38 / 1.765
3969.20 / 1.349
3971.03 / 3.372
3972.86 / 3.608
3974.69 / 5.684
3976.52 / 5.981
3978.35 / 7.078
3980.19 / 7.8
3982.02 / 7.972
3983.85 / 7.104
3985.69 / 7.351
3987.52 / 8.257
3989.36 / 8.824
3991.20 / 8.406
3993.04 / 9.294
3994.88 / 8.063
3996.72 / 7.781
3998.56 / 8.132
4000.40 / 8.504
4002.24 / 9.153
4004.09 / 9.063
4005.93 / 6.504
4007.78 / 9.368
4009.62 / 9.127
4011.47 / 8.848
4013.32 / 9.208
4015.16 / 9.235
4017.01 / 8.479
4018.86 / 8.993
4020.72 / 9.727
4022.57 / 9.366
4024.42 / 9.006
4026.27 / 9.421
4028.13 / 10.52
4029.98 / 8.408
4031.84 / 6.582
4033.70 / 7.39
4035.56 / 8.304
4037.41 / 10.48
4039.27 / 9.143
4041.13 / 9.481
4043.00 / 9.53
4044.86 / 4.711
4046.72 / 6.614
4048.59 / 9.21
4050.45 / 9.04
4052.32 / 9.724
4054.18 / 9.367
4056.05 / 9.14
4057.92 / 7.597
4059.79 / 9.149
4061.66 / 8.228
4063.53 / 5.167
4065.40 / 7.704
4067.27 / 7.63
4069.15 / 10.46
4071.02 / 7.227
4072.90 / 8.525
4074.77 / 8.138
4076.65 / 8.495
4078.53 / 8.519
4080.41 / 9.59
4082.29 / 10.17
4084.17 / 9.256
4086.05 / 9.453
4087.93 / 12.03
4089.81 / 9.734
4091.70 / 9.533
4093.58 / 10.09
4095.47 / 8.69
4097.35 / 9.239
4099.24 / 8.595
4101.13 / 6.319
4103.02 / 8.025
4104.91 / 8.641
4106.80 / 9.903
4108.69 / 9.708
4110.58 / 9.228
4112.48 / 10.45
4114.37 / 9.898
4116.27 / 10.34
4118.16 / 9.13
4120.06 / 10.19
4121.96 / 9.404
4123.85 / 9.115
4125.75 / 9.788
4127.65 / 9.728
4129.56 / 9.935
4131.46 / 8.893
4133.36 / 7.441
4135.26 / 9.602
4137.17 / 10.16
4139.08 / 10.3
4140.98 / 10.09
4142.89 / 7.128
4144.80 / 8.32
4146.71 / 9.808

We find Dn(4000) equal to 1.9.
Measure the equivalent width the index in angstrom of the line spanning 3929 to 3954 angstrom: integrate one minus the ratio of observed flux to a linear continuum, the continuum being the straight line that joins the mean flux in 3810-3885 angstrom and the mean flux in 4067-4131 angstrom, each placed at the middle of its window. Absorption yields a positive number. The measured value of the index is 8.9 angstrom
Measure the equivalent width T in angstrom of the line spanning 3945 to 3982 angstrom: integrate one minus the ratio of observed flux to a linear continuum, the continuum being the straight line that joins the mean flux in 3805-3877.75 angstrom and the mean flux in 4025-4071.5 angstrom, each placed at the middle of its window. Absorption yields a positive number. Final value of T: 9.36 angstrom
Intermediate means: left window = 4.71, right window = 8.42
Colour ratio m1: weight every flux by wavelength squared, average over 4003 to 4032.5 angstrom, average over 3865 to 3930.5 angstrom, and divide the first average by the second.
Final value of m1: 1.76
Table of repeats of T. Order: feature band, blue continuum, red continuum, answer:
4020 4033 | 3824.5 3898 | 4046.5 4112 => -1.84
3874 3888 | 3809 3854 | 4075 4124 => 1.37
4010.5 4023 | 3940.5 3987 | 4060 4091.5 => -3.82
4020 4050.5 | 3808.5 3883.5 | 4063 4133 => -2.41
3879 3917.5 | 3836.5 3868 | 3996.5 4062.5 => 0.91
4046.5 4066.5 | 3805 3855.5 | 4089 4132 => 0.21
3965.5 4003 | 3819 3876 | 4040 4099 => 2.76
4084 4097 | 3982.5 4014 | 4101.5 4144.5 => -1.04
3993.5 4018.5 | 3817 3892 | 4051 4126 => -3.77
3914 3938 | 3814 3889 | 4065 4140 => 8.41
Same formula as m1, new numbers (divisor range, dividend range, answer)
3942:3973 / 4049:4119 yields 2.05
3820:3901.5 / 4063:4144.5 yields 2.15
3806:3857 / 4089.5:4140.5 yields 2.37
